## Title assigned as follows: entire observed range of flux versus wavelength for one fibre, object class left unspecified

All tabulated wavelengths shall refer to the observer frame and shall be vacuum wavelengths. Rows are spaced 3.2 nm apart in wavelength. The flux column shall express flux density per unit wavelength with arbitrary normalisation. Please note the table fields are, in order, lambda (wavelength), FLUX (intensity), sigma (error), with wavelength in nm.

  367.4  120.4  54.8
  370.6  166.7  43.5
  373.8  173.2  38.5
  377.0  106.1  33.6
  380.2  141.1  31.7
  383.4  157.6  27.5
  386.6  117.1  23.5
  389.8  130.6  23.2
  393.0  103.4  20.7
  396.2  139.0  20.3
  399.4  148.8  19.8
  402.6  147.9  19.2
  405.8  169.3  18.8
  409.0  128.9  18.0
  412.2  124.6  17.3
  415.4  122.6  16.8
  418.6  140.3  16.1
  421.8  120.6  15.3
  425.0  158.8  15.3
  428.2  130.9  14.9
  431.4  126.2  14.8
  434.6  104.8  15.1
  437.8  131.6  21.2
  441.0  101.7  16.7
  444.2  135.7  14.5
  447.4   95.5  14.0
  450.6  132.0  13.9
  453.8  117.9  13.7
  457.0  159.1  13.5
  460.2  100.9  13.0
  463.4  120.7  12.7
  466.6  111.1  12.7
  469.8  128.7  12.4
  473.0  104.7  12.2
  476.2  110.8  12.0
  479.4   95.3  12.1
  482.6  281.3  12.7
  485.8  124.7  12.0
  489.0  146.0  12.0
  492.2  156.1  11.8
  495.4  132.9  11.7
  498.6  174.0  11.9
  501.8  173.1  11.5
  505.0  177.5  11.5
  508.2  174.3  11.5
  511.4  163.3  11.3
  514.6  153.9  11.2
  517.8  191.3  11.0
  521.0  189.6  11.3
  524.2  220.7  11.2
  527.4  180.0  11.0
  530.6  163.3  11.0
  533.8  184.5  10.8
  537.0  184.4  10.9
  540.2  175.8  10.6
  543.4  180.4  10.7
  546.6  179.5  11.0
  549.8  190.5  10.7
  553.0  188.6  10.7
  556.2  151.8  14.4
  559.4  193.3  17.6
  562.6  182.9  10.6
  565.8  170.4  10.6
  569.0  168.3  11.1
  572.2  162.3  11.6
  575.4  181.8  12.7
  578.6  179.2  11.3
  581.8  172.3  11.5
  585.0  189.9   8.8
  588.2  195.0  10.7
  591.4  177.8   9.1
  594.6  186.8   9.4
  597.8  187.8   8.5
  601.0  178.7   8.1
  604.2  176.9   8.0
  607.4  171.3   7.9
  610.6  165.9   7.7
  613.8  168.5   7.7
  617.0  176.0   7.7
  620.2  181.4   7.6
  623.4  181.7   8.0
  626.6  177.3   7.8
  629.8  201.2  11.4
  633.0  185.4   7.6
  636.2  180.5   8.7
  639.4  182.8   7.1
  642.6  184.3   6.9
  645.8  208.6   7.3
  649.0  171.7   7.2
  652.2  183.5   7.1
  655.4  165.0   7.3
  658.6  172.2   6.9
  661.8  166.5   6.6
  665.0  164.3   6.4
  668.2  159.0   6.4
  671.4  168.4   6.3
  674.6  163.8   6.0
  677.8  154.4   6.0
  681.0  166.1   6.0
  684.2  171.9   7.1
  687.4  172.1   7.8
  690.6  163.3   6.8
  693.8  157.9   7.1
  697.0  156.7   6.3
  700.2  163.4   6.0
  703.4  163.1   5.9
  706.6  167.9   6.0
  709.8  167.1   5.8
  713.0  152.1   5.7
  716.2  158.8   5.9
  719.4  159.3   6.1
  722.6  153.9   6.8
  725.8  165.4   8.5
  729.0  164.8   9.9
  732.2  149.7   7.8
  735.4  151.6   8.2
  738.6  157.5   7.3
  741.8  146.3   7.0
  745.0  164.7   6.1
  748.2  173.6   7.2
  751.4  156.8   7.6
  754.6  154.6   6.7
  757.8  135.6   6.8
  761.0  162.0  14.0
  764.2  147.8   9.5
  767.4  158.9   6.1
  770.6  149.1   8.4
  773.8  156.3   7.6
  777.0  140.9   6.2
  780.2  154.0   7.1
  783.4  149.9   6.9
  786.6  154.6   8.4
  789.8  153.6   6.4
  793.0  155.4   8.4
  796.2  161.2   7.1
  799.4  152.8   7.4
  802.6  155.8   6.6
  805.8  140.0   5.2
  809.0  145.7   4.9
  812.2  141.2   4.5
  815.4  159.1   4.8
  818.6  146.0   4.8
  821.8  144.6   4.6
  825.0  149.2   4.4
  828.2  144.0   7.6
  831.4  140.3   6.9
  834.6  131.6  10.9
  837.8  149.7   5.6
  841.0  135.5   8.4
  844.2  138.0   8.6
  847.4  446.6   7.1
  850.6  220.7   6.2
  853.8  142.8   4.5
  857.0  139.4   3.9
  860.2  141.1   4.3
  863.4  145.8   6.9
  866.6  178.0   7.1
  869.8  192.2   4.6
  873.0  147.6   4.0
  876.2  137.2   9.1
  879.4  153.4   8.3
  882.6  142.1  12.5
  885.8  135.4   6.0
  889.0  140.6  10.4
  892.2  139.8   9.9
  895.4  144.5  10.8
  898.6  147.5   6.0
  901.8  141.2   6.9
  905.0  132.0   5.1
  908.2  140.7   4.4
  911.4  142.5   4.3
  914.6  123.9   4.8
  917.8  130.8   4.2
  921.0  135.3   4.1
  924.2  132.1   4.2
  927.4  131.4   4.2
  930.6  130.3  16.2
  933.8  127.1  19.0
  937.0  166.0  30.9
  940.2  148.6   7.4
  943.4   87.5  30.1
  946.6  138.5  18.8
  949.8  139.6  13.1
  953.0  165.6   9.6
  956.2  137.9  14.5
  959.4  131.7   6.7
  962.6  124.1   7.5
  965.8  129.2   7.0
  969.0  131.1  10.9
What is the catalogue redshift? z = 0.292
